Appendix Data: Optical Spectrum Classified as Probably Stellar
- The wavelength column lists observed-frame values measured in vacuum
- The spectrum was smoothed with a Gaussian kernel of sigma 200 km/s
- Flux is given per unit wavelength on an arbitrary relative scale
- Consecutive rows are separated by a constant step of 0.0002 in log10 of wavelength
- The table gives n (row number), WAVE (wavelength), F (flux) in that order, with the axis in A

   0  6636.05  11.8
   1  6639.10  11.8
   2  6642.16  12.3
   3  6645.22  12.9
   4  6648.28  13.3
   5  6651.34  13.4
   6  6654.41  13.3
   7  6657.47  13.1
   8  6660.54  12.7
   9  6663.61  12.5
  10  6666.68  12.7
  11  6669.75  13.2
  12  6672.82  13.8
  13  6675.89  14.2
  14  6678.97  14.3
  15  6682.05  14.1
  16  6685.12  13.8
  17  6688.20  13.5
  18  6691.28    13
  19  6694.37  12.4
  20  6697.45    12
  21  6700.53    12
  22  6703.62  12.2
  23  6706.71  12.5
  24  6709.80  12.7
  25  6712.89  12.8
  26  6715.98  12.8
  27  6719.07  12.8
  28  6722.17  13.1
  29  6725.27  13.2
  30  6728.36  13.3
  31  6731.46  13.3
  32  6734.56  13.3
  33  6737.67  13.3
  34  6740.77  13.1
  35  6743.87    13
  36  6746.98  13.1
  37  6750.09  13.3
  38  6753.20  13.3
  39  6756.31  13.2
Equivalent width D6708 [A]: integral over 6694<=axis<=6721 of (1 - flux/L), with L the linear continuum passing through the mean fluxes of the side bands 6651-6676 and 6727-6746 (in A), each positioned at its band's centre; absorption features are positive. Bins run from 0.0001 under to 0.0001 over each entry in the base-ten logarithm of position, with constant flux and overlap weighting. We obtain 1.4 A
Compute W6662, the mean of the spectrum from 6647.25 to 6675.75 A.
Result 13.2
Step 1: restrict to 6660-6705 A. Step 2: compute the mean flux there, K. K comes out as 13.1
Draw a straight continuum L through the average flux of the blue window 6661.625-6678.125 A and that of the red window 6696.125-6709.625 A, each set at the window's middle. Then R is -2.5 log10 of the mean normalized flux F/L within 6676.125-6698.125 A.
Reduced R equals -0.05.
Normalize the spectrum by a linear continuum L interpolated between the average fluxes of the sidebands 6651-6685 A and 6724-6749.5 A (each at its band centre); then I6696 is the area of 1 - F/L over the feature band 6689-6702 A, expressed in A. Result 0.9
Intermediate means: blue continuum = 13.4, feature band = 12.4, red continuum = 13.2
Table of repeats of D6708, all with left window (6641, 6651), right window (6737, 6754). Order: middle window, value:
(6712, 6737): 0.1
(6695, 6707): 0.8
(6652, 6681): -0.8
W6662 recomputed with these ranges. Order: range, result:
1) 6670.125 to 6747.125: 13.1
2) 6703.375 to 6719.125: 12.7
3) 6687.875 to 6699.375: 12.6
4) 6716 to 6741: 13.2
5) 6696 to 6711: 12.3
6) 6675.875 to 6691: 13.9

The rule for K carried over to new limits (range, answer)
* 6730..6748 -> 13.2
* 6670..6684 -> 14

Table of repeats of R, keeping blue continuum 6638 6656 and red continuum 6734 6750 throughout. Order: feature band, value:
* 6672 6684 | -0.093 mag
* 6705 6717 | 0.031 mag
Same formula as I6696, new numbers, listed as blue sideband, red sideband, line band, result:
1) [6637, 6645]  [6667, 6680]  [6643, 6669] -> -0.17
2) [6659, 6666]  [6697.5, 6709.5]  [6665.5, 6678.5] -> -1.09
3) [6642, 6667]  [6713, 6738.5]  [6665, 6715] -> -0.15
